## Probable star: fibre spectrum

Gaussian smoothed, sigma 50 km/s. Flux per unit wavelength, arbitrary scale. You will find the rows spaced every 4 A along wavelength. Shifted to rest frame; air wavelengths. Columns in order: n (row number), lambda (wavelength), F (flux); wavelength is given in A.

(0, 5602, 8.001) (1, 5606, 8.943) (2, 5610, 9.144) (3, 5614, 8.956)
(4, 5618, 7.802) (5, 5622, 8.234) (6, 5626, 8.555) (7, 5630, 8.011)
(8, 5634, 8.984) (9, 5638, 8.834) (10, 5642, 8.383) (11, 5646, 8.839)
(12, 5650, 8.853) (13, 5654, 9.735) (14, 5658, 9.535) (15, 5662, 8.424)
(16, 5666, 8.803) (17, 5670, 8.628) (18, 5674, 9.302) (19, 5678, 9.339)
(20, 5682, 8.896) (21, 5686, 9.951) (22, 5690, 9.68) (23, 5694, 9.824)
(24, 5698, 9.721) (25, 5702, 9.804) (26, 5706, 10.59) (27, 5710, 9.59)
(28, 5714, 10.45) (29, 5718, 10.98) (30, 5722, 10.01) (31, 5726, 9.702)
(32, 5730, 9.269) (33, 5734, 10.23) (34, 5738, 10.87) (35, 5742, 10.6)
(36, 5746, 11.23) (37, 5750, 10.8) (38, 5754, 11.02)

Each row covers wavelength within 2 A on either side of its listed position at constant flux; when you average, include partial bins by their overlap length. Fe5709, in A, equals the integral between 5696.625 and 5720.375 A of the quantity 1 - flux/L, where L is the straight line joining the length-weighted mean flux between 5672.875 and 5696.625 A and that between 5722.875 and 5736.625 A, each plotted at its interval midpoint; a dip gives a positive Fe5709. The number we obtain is -1.3 A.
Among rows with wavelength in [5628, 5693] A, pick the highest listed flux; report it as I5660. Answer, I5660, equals 9.951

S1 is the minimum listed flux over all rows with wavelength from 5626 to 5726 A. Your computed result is 8.011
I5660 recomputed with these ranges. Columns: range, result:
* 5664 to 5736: 10.98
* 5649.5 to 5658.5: 9.735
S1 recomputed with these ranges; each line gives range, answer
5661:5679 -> 8.424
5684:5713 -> 9.59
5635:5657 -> 8.383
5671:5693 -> 8.896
